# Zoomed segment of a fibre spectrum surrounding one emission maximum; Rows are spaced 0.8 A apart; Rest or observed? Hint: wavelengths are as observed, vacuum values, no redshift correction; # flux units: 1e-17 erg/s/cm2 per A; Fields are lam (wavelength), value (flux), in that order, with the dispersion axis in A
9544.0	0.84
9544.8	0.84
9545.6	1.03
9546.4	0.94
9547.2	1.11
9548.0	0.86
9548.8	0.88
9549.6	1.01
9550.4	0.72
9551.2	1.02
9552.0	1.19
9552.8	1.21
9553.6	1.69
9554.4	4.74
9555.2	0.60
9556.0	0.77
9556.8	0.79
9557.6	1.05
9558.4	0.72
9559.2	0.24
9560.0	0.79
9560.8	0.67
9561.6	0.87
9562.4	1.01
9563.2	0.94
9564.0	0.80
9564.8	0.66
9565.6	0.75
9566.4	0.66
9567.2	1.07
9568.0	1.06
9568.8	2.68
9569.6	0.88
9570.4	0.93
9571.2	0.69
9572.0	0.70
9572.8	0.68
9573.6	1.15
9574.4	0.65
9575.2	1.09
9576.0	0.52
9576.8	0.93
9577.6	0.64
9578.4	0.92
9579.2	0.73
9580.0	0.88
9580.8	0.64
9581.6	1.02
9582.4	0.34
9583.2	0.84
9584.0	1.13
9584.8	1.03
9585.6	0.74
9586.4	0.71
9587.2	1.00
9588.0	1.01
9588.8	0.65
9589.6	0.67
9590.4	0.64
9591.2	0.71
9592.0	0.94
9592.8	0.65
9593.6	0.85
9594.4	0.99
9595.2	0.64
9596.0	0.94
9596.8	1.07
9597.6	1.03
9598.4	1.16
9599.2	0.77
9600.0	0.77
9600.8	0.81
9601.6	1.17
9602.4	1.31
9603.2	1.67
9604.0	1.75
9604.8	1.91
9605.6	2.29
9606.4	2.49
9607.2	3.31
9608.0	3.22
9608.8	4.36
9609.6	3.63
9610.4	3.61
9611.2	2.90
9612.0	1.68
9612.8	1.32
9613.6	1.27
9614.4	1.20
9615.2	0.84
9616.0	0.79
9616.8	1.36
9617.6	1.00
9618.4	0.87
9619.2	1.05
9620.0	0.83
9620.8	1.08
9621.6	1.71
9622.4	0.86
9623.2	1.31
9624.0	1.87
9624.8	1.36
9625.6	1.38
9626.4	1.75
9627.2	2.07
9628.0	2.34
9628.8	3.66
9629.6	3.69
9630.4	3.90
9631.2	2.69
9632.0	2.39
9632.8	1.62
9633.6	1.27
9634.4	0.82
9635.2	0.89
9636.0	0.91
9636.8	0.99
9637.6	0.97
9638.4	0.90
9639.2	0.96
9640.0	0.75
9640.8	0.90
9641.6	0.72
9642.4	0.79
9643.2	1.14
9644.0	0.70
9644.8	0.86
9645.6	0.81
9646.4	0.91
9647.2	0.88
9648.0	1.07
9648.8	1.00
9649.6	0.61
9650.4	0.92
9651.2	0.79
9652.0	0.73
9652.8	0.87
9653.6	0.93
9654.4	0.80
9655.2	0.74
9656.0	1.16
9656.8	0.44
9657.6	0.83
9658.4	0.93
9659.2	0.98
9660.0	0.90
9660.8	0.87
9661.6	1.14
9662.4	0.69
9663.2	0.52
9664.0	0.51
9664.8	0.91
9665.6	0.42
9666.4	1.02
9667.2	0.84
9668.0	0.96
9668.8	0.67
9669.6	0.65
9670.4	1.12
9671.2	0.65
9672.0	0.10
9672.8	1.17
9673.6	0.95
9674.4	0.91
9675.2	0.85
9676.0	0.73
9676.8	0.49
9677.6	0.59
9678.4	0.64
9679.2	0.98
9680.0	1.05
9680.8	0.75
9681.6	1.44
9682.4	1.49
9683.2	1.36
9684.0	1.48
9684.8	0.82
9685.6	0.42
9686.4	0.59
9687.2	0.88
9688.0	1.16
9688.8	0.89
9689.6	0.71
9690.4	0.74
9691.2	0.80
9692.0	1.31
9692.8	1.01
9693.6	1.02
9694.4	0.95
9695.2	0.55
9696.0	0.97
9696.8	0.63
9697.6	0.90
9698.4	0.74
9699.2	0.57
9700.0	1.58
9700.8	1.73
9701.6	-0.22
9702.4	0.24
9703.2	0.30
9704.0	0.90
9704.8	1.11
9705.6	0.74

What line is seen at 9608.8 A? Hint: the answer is [S II] 6716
